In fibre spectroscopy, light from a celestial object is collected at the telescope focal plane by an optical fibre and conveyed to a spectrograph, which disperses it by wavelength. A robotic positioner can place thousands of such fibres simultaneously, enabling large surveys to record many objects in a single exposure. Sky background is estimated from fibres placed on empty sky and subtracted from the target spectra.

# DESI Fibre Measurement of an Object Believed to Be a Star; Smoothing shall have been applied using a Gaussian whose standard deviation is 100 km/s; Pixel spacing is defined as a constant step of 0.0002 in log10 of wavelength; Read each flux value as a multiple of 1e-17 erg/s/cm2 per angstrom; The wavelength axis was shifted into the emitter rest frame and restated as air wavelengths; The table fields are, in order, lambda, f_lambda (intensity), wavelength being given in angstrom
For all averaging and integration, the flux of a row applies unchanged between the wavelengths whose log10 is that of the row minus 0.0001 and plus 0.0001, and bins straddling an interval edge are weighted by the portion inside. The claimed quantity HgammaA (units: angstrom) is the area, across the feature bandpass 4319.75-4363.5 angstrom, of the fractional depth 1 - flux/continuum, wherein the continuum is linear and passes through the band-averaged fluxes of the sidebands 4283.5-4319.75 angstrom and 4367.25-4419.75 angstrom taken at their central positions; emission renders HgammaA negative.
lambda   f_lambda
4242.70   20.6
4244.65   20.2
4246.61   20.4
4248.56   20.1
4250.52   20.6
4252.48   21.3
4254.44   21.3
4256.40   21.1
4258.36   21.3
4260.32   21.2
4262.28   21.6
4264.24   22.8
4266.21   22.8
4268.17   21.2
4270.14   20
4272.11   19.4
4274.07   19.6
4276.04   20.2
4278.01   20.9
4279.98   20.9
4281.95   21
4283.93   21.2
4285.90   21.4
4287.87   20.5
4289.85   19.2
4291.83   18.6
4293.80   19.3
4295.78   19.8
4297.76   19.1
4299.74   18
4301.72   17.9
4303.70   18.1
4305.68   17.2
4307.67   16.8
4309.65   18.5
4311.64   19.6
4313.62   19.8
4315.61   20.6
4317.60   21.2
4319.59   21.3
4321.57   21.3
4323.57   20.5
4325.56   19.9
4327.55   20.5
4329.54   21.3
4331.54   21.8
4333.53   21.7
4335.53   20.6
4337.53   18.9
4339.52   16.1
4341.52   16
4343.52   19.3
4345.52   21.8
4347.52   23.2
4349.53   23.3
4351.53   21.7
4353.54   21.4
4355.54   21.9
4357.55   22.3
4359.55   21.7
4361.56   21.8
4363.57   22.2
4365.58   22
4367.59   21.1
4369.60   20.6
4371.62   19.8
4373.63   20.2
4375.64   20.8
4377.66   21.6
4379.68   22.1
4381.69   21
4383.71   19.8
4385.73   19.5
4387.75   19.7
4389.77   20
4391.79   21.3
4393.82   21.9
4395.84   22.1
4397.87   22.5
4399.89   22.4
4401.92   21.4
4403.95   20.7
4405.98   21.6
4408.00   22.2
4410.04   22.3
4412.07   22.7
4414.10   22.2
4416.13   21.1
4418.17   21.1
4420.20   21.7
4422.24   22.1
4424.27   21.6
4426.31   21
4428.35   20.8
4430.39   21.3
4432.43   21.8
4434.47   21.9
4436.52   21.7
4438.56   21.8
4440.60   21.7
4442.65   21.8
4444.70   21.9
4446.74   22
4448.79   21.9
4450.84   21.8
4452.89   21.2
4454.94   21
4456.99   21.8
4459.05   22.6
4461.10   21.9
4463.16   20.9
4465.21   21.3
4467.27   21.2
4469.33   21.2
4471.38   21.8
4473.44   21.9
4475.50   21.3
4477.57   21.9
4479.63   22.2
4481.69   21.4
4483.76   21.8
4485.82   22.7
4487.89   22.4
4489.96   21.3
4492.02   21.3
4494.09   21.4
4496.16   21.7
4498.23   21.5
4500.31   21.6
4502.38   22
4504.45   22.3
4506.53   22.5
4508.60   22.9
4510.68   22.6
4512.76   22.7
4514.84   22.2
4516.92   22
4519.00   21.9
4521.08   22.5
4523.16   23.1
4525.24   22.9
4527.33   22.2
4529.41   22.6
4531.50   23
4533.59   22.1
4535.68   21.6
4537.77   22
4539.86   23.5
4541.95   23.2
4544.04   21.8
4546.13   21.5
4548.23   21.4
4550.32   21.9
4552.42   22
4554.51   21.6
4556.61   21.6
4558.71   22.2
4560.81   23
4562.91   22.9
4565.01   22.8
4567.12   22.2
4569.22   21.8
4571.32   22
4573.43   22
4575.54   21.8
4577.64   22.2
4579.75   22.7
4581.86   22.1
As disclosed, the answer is -1.5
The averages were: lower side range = 19.3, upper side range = 21.2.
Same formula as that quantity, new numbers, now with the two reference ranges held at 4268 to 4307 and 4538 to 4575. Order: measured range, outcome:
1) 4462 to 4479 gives -0.07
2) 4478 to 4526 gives -1.00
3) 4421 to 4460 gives -1.09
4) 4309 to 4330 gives -0.52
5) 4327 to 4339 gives -0.34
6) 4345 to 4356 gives -1.11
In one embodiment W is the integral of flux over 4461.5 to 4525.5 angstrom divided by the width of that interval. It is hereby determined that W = 21.9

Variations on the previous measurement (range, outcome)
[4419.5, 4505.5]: 21.7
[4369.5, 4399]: 20.9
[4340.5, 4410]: 21.2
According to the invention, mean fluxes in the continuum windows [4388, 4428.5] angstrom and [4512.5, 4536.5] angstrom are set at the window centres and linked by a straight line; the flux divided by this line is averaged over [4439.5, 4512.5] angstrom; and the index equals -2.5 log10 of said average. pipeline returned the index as 0.01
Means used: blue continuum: 21.6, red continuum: 22.4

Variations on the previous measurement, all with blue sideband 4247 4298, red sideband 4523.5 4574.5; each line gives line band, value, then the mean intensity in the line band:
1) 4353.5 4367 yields -0.04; 21.9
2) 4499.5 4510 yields -0.01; 22.3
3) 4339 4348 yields 0.10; 19.2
